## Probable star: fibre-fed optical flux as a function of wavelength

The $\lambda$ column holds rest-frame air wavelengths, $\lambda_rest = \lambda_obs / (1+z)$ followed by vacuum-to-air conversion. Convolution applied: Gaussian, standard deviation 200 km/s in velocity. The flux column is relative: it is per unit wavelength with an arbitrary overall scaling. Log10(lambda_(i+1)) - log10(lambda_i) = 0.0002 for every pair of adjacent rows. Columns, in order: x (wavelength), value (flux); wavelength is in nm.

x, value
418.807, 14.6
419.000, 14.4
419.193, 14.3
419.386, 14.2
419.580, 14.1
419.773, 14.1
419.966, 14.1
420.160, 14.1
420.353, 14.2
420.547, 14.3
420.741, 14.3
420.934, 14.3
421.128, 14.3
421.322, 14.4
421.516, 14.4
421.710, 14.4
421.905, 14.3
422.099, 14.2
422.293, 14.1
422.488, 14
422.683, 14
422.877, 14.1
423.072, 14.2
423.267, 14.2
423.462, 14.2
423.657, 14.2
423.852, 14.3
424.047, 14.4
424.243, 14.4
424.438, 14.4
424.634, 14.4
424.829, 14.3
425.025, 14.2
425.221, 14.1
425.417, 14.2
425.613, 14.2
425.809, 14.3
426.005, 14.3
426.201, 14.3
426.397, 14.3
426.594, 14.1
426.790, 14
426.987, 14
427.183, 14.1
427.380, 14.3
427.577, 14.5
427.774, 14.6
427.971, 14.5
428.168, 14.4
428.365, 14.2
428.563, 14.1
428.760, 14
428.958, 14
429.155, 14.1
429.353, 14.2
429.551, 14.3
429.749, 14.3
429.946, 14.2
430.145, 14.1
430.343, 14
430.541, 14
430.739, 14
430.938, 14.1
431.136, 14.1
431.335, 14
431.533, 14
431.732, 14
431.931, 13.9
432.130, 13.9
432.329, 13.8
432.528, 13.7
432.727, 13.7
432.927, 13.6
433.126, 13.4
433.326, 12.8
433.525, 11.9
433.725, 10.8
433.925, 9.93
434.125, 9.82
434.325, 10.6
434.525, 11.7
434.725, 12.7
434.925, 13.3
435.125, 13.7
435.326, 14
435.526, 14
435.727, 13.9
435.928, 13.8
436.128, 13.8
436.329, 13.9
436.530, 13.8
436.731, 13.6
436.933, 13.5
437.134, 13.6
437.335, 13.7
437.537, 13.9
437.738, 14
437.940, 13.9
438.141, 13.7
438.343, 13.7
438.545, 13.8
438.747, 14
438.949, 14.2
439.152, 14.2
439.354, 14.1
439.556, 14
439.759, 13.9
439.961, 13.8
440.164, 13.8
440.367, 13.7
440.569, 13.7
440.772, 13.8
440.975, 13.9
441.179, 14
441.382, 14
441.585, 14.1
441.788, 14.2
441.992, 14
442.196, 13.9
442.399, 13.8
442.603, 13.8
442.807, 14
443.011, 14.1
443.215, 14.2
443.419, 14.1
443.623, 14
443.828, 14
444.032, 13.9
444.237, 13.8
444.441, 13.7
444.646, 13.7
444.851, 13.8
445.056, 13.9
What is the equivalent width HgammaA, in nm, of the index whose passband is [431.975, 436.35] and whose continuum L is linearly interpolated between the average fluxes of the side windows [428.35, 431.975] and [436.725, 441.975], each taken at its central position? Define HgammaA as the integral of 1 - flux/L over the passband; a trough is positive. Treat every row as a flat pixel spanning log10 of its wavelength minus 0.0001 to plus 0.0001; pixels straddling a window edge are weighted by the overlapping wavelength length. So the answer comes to 0.36 nm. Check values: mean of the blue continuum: 14.1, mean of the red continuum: 13.9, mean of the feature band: 12.8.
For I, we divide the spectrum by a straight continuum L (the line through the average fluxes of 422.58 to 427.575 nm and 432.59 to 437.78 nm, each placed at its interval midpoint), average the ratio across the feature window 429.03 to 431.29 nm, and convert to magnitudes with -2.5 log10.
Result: -0.04 mag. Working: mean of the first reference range 14.2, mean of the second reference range 13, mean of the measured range 14.1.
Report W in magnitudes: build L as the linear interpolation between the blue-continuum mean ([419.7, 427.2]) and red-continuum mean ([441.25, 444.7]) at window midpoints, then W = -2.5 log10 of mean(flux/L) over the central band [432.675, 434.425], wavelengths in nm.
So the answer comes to 0.19 mag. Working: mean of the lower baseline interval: 14.2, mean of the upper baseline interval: 14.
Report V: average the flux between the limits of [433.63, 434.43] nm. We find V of 10.3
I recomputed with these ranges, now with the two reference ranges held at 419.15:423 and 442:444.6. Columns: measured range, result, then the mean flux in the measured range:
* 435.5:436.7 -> 0.01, 13.8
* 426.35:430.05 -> -0.01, 14.2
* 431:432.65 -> 0.01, 13.9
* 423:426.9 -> -0.01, 14.2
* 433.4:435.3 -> 0.20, 11.7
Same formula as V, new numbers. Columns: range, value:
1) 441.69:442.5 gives 14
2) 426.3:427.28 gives 14.1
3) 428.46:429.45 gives 14.1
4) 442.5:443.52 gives 14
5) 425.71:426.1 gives 14.3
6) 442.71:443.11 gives 14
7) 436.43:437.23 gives 13.6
